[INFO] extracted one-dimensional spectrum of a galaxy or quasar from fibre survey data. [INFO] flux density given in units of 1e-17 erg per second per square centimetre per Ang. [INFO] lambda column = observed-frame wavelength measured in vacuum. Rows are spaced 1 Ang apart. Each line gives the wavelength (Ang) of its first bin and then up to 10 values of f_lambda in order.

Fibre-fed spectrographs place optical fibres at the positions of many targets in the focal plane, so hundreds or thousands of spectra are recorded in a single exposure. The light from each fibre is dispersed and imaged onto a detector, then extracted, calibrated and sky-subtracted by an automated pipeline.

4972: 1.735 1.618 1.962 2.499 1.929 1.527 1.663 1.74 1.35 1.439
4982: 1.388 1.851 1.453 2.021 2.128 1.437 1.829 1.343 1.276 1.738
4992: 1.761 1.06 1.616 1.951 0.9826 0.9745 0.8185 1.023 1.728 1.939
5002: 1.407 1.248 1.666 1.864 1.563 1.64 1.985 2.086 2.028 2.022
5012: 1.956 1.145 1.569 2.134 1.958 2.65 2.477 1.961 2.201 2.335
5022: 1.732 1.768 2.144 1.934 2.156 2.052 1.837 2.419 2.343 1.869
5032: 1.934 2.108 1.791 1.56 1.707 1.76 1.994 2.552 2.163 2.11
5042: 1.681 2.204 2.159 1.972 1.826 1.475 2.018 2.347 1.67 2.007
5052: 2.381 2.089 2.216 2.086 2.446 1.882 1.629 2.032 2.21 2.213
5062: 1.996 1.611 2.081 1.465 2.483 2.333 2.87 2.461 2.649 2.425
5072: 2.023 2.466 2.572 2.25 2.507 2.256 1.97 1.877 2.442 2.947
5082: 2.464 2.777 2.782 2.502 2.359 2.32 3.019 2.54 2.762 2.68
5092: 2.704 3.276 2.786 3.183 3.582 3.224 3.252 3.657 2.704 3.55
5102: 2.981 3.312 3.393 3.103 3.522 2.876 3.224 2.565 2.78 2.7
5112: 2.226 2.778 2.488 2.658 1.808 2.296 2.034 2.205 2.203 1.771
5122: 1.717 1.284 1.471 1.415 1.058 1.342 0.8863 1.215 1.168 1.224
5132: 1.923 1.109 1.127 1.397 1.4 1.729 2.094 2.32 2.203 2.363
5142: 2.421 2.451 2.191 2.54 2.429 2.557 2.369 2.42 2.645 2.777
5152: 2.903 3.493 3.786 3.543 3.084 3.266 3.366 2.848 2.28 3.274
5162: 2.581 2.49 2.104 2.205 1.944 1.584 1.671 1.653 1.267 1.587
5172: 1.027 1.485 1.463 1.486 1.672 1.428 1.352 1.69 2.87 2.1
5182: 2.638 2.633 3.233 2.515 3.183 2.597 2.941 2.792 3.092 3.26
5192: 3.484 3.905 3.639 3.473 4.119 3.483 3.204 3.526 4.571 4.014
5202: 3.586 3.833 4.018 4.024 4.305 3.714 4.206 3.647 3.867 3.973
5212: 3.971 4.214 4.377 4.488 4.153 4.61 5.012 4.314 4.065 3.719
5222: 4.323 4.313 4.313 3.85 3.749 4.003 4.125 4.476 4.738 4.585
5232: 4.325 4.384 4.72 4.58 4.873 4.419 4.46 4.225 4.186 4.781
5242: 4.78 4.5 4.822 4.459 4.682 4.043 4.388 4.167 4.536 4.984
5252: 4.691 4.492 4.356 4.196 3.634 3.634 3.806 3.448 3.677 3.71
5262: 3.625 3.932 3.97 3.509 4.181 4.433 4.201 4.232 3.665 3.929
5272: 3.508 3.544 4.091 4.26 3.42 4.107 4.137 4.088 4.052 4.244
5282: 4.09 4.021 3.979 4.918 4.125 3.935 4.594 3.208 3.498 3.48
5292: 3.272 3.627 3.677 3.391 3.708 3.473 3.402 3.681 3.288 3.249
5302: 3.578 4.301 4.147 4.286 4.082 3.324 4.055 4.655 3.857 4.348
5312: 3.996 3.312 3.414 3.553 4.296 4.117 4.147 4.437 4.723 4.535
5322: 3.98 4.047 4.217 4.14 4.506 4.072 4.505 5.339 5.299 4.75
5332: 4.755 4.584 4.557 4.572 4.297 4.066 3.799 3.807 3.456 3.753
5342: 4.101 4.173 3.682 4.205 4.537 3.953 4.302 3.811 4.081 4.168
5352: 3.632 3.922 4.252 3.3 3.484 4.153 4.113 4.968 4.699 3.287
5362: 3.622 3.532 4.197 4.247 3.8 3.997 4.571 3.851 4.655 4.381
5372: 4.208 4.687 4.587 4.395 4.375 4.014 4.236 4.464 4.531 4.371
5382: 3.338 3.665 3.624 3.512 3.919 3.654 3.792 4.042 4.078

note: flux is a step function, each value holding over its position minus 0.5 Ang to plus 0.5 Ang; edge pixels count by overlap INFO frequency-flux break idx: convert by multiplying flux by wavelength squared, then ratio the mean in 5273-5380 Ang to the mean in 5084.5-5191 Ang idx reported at 1.84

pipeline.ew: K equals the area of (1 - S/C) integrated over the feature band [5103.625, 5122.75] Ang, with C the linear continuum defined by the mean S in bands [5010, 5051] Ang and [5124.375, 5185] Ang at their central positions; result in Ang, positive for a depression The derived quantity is -4.1 Ang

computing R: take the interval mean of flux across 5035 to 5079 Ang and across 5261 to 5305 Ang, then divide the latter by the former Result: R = 1.83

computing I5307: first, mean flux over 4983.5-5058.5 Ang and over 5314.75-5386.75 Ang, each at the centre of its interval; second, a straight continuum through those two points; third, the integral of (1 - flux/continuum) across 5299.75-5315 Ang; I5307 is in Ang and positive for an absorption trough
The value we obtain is 0.0 Ang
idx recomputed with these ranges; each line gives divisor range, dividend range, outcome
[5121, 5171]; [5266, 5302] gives 1.90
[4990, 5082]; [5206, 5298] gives 2.27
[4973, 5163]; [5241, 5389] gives 2.06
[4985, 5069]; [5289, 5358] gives 2.37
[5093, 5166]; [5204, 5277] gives 1.79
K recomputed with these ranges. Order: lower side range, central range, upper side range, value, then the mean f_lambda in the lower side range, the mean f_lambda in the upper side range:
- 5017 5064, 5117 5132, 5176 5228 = 6.80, 2.03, 3.56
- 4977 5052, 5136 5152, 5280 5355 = 2.38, 1.81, 4.04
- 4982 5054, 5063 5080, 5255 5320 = -0.26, 1.84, 3.88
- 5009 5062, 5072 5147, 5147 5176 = -4.97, 2.02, 2.37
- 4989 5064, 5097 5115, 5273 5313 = -3.91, 1.87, 3.88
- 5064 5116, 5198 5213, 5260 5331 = -2.22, 2.71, 3.99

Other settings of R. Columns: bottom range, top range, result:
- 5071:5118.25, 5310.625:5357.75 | 1.52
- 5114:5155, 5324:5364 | 2.05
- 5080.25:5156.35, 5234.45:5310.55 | 1.65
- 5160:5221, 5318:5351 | 1.40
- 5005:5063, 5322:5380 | 2.10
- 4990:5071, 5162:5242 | 1.77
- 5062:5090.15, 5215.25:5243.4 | 1.83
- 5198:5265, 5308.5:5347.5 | 1.00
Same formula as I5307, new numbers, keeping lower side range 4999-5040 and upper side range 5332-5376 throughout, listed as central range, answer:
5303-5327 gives -1.5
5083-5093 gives -1.3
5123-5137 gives 7.1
